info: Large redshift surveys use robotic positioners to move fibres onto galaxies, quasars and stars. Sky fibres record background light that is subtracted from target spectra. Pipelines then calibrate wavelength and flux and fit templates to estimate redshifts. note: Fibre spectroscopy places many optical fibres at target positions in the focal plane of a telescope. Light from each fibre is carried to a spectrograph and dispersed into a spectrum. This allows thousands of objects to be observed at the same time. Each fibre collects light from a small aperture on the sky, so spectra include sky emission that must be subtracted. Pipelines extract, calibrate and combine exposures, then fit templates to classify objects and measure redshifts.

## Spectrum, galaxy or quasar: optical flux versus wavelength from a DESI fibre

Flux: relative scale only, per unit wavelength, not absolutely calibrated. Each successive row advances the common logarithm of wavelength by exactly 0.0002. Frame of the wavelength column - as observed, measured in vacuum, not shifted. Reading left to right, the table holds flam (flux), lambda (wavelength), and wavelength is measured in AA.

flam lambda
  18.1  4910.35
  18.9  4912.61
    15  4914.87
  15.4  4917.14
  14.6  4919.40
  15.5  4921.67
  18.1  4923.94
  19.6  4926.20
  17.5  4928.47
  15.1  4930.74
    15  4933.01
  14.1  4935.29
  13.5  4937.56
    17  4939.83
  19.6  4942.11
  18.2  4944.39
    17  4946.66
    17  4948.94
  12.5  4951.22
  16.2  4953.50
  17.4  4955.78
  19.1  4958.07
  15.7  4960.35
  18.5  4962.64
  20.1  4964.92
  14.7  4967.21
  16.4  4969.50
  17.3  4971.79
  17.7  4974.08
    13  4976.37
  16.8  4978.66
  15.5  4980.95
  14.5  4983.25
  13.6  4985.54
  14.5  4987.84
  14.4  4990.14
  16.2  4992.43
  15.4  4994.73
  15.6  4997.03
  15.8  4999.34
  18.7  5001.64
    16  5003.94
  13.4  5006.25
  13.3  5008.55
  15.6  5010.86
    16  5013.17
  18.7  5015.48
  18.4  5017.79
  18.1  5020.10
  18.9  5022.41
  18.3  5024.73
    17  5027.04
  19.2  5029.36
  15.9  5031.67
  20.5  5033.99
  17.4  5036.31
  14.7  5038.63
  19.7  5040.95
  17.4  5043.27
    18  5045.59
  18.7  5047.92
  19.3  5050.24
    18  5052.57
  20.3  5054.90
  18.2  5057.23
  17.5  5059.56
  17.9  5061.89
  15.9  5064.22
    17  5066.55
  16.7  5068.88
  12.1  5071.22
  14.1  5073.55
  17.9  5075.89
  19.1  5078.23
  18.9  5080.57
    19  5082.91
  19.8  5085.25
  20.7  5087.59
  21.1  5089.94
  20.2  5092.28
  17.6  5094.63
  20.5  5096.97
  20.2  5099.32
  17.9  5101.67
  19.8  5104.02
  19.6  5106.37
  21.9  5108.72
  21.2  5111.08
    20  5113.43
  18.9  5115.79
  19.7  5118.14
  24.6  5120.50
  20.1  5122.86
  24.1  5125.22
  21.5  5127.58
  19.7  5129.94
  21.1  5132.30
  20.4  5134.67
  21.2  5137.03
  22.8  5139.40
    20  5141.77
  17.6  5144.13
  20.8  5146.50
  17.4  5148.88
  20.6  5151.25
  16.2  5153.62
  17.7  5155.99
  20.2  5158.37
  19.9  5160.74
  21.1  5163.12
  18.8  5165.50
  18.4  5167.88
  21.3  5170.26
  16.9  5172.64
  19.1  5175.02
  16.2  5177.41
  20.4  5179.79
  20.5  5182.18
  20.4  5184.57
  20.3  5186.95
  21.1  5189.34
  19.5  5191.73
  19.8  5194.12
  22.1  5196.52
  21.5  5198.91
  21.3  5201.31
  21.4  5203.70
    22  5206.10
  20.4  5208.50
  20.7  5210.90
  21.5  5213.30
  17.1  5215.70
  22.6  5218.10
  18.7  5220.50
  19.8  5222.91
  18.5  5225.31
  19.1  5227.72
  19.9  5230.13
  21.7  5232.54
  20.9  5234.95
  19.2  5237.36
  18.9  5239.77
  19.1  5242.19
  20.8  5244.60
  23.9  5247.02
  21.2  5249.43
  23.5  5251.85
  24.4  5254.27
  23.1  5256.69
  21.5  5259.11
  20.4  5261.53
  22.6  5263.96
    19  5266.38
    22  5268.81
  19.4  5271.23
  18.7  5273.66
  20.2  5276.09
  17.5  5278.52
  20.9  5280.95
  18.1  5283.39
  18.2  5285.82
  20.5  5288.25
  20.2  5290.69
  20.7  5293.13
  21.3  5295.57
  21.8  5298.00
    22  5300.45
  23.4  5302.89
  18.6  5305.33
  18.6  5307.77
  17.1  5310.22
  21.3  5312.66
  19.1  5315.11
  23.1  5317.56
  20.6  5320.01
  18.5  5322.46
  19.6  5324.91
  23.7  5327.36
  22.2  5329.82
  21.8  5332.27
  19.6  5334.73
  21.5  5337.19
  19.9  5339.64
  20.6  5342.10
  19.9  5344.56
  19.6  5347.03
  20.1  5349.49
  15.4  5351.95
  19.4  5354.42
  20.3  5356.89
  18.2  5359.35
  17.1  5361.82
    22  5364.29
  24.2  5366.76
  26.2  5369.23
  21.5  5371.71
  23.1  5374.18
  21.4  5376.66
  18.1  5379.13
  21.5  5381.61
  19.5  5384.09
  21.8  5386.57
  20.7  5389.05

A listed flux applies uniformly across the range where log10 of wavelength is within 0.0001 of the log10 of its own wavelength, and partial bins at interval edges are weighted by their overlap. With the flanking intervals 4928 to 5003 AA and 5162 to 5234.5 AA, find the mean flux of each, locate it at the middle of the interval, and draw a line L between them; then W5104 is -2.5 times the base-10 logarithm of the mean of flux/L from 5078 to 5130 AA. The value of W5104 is -0.101 mag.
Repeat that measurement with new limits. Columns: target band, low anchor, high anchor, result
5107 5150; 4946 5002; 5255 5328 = -0.141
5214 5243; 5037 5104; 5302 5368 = -0.016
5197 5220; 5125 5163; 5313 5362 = -0.047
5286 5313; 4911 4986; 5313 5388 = -0.015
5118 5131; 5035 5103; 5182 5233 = -0.145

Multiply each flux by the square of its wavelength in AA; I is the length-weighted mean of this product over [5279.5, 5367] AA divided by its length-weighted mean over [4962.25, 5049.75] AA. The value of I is 1.37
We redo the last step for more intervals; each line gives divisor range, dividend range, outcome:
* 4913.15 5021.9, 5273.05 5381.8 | 1.45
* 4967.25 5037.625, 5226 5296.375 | 1.39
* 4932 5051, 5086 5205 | 1.28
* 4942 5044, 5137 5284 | 1.32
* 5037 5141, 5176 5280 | 1.13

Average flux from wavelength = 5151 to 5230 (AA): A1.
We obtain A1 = 19.8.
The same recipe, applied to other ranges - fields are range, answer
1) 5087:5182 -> 19.9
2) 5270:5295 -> 19.5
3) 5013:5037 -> 18.1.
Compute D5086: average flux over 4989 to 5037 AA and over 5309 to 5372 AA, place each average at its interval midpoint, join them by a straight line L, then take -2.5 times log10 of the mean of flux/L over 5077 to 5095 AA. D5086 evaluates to -0.12 mag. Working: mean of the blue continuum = 16.8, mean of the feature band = 19.6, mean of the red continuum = 20.5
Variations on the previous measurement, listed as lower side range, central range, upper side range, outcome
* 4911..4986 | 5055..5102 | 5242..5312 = 0.00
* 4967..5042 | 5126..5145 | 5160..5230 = -0.10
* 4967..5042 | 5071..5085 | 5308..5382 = 0.00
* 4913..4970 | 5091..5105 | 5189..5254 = -0.03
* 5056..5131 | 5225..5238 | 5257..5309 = 0.00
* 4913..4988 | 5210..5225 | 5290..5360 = -0.05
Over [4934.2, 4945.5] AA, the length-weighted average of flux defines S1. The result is 16.5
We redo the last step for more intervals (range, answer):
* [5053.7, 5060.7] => 18.7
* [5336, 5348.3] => 20.3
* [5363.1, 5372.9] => 23.5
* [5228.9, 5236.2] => 20.8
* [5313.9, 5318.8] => 21.1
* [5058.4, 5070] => 17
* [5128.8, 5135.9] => 20.4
